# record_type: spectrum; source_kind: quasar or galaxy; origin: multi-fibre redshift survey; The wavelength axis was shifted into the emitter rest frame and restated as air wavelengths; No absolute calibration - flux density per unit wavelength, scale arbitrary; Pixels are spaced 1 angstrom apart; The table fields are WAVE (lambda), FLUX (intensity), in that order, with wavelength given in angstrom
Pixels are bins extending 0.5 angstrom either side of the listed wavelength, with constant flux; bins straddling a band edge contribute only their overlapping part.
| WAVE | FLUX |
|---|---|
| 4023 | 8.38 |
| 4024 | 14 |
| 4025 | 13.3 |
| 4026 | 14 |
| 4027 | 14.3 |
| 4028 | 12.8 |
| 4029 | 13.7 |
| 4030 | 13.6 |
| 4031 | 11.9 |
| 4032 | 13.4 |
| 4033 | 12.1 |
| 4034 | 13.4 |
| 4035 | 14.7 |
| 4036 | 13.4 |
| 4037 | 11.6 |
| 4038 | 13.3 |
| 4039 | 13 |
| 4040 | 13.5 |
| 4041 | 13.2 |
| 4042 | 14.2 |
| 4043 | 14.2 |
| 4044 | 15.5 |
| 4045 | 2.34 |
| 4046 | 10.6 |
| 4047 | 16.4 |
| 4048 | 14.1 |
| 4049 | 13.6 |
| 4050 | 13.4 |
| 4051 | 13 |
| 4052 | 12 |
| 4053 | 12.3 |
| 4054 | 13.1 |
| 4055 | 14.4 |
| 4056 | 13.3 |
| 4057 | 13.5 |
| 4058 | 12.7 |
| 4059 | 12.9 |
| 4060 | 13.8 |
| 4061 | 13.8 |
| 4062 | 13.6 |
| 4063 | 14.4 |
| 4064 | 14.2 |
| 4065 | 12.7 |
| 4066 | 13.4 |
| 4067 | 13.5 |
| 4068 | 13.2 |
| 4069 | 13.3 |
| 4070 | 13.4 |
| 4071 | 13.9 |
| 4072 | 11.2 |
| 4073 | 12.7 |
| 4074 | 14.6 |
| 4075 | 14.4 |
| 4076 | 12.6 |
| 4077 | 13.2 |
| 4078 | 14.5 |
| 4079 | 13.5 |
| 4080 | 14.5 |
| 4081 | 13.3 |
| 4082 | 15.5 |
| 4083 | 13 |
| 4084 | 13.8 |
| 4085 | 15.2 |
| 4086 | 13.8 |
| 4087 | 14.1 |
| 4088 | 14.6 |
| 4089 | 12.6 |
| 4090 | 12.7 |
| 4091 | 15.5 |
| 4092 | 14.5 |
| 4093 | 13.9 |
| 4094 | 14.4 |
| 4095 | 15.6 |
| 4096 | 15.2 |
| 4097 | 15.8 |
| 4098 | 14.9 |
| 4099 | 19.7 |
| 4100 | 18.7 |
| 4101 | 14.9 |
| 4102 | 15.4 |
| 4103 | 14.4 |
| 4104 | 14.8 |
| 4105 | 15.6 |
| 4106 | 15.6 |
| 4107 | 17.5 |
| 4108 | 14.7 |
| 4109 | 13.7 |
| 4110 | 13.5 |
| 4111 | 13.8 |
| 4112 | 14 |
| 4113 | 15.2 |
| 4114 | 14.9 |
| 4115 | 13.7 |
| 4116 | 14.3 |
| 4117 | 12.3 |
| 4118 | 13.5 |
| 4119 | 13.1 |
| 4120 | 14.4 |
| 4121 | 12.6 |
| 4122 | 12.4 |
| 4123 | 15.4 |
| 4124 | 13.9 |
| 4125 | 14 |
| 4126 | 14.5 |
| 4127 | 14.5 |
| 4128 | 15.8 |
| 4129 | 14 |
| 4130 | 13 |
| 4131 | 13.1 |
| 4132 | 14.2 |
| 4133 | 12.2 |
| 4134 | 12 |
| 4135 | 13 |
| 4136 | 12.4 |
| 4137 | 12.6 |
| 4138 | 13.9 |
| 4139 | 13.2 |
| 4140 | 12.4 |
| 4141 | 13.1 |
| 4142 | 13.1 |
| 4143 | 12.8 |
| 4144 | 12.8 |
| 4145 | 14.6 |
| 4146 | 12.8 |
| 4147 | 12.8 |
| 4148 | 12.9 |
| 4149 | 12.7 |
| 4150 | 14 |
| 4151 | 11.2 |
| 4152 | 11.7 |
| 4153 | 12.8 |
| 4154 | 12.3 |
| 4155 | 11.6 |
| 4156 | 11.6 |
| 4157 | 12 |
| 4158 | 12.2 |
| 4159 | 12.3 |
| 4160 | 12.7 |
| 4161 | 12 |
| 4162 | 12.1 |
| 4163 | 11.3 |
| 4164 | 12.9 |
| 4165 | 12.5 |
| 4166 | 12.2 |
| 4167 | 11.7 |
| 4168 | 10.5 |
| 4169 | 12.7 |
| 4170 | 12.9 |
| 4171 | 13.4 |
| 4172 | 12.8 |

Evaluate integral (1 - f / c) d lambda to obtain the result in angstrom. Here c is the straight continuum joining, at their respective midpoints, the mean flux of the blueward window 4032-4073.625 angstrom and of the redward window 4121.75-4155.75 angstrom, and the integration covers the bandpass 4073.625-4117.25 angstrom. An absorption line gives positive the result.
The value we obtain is -4.9 angstrom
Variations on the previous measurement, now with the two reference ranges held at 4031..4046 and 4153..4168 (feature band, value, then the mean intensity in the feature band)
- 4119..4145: -2.6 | 13.4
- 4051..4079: -1.9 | 13.4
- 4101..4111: -2.1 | 15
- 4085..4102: -3.7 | 15.1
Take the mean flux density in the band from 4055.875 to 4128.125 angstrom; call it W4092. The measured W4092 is 14.2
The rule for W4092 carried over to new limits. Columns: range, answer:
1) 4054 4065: 13.6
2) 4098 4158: 13.8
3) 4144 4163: 12.4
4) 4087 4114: 15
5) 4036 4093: 13.4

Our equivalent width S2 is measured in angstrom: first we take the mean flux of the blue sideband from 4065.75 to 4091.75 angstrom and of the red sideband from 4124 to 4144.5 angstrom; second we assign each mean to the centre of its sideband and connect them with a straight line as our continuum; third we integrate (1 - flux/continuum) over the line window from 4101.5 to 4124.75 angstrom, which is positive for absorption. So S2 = -1.4 angstrom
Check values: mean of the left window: 13.7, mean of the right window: 13.3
